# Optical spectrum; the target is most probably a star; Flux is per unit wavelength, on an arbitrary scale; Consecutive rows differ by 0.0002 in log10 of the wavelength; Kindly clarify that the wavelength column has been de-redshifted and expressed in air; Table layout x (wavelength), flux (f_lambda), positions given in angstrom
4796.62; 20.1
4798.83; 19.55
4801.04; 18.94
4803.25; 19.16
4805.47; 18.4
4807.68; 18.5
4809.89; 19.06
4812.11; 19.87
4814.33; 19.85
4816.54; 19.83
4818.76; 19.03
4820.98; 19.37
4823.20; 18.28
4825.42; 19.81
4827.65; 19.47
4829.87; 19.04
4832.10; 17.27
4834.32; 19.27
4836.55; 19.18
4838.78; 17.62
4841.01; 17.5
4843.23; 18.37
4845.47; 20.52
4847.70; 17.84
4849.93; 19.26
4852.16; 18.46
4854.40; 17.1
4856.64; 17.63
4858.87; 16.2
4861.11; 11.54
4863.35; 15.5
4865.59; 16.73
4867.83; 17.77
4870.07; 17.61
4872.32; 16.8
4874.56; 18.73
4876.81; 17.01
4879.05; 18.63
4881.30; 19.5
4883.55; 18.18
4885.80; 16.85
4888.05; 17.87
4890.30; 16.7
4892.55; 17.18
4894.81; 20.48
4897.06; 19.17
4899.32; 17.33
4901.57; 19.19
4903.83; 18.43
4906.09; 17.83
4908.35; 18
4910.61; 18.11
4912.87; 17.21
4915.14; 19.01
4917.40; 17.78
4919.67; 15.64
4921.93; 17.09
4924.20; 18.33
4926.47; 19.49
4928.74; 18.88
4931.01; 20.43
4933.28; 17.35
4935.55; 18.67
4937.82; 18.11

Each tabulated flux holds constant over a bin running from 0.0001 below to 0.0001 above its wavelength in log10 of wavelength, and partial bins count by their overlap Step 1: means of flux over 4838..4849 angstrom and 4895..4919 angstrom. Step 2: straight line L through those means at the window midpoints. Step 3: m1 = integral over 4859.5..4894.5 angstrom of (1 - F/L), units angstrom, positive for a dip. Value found 2.19 angstrom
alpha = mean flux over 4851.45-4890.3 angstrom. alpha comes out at 17.2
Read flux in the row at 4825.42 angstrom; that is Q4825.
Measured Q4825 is 19.81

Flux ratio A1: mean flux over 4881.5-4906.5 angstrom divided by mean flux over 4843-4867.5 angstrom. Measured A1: 1.06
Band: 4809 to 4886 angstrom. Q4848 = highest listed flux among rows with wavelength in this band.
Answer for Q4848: 20.52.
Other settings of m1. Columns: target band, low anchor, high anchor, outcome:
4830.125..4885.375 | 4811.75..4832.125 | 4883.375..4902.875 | 2.9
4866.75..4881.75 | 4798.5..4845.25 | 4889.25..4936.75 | 0.5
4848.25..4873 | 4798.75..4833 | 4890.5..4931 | 2.5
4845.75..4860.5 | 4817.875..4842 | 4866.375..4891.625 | 0.5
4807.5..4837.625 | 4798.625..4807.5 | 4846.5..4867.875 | -1.7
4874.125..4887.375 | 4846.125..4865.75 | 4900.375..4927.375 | -0.6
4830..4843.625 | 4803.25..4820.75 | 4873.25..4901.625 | 0.5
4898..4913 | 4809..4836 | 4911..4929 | 0.0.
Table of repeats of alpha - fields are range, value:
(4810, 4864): 18.3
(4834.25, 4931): 17.9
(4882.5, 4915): 18.1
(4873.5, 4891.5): 17.9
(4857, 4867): 15.3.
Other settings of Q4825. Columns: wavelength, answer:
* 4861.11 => 11.54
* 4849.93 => 19.26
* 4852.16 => 18.46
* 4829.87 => 19.04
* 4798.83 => 19.55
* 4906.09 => 17.83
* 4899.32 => 17.33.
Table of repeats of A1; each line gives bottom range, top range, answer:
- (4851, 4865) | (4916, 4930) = 1.11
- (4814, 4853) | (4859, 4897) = 0.92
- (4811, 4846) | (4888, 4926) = 0.95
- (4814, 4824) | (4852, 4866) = 0.83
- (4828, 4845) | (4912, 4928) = 0.97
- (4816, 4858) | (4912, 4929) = 0.96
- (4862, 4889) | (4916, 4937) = 1.04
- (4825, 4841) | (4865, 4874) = 0.93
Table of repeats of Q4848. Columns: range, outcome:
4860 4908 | 20.48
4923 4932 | 20.43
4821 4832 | 19.81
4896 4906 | 19.19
